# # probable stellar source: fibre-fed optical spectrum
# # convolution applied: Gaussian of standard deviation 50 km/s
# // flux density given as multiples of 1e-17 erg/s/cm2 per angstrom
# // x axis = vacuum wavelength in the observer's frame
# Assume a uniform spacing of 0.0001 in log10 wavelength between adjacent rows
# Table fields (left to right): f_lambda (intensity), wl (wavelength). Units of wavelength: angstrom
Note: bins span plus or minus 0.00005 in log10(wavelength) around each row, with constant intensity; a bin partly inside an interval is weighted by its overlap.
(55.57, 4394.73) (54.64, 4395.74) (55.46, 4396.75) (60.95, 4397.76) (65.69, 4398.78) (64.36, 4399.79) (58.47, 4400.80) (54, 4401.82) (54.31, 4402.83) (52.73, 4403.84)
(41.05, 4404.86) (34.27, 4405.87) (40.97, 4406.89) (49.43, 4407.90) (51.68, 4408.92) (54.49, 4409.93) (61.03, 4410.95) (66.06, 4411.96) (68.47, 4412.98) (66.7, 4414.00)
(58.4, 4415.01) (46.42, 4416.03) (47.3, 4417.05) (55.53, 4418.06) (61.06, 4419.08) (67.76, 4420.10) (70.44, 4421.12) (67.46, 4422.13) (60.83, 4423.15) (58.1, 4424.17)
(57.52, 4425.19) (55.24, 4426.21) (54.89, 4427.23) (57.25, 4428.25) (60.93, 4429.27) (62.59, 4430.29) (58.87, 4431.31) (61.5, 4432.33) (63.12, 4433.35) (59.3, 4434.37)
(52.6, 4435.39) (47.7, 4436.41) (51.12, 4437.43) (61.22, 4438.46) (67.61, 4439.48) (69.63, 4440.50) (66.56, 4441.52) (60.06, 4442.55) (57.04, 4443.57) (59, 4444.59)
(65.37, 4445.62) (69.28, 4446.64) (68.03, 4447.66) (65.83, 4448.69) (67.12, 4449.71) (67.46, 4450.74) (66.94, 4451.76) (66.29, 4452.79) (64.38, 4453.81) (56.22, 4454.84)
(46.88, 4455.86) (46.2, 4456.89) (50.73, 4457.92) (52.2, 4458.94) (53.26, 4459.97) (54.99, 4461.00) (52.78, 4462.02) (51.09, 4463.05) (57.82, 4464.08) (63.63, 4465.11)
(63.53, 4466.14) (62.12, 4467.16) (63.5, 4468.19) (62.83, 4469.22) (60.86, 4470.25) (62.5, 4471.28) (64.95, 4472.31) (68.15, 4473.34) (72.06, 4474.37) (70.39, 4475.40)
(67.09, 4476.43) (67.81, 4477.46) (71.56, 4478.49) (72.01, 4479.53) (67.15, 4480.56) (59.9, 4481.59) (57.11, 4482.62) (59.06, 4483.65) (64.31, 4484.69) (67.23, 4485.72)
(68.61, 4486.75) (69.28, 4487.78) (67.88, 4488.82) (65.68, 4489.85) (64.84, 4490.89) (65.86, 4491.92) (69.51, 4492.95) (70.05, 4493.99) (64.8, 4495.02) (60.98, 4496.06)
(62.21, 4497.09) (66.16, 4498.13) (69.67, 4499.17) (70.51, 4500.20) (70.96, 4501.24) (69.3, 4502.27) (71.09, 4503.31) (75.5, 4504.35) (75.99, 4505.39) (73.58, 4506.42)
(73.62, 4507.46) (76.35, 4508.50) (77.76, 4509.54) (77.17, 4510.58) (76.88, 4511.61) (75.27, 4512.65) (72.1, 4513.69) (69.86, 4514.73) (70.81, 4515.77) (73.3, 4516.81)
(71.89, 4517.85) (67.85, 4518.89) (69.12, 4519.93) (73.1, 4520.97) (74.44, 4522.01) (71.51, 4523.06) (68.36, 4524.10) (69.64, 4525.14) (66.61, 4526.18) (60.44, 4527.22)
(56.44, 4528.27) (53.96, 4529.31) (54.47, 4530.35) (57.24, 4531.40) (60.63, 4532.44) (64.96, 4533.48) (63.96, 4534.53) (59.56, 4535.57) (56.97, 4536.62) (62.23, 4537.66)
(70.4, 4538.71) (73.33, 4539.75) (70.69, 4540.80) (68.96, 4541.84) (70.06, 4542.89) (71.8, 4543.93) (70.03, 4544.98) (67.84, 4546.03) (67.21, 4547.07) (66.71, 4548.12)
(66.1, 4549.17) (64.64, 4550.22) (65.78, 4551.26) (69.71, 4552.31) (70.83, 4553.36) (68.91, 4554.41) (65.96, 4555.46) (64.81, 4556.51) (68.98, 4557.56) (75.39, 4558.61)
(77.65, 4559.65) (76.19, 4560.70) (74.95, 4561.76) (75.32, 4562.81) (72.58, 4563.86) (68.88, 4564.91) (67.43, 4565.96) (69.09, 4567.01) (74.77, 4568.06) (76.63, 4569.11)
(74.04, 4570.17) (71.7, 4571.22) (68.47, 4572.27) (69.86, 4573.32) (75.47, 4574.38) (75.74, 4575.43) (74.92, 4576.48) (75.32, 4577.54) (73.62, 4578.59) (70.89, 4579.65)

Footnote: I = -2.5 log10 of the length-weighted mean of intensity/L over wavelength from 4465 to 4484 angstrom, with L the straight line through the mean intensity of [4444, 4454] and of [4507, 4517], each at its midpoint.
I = 0.07 mag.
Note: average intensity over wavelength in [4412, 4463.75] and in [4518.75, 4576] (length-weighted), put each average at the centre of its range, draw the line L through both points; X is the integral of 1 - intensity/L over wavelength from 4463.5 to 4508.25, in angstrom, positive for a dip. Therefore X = -2.38 angstrom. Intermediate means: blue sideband 59.6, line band 66.8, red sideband 68.4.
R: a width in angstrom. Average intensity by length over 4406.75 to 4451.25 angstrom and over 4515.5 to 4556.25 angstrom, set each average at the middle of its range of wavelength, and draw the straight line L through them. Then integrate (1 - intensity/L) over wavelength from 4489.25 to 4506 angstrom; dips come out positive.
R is -1.1 angstrom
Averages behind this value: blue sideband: 60.1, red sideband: 66.5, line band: 68.4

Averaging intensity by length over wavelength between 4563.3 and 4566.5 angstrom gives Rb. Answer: 69.8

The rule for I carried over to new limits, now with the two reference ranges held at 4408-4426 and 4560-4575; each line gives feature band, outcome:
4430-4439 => 0.07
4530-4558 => 0.07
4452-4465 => 0.15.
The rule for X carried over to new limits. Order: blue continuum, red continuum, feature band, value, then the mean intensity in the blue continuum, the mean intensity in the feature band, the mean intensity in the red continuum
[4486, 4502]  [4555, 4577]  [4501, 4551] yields 0.7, 67.2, 68.5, 72.4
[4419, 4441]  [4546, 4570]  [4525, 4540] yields 1.5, 60.3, 61.7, 70.4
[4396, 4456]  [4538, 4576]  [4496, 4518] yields -1.9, 59.1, 72.1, 70.7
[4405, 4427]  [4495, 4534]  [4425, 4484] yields 0.4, 56.8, 61.1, 68.8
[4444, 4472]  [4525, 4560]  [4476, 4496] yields -1.4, 60.1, 66.2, 65.9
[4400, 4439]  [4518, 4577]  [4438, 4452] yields -1.4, 56.7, 65.1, 68.5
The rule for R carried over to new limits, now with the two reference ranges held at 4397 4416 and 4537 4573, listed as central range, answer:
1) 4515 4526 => -0.67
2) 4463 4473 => -0.05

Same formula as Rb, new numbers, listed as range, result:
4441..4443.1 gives 63.2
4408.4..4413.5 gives 60.3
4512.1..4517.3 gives 72.2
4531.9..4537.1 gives 61.2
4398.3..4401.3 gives 63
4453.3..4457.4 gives 53.4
